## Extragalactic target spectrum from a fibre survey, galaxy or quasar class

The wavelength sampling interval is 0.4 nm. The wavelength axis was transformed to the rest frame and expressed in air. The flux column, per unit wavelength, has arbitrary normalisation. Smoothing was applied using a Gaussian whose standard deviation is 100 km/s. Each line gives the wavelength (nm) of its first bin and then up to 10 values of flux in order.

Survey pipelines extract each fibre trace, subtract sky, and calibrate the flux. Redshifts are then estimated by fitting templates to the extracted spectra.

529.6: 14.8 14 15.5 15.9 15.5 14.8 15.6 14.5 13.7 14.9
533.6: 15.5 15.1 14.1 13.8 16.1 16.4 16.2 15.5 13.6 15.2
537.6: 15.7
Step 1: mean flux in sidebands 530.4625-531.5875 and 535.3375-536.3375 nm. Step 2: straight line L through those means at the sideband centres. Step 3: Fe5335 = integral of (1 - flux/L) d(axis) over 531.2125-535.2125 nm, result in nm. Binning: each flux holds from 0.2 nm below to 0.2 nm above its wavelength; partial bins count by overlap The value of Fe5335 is 0.26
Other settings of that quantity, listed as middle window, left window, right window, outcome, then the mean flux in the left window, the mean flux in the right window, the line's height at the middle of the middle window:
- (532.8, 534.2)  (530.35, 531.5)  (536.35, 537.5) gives 0.02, 15.6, 14.8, 15.2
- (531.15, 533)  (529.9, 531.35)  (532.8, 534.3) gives 0.04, 15.3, 14.9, 15.1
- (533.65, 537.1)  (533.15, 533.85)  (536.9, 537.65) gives 0.02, 15.3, 15.2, 15.2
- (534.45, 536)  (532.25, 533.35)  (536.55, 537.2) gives -0.12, 14.3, 14.2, 14.3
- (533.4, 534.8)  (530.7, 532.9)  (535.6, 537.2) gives 0.04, 15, 15.3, 15.1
